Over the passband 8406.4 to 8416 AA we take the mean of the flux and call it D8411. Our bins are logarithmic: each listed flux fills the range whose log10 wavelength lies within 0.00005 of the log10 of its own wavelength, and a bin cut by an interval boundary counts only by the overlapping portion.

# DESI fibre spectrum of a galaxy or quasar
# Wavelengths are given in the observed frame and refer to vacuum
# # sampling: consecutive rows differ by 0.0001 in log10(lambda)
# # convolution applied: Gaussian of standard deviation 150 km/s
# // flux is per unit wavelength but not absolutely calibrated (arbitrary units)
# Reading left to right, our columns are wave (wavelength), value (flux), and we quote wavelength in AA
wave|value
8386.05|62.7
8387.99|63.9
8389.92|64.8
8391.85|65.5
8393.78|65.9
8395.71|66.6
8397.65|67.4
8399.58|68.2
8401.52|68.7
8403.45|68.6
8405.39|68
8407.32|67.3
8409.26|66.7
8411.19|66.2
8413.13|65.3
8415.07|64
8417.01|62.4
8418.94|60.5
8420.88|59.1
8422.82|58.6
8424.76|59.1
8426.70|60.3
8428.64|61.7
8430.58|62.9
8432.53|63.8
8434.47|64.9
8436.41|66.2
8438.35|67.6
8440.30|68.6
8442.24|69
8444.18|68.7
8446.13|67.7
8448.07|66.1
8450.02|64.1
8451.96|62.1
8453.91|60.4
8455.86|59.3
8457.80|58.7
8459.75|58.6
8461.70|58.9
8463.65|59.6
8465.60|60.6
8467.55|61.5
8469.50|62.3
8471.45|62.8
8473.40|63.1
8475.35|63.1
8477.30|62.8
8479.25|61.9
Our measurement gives 65.9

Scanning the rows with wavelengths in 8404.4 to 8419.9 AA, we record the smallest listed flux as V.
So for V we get 60.5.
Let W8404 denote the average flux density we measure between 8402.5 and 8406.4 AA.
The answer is 68.3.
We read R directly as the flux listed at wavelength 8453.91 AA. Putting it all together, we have 60.4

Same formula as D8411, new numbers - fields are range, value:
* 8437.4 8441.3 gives 68.1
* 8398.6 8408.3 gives 68.2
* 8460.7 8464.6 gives 59.2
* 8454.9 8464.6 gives 59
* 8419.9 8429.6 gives 59.7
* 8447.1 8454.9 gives 63.1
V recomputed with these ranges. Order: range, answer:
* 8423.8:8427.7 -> 59.1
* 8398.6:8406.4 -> 68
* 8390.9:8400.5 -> 65.5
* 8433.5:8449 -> 64.9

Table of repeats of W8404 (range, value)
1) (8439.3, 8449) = 68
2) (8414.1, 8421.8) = 61.5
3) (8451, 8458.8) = 60.1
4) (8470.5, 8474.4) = 63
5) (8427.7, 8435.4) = 63.3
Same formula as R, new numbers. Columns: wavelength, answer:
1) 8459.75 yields 58.6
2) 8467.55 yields 61.5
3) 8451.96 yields 62.1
